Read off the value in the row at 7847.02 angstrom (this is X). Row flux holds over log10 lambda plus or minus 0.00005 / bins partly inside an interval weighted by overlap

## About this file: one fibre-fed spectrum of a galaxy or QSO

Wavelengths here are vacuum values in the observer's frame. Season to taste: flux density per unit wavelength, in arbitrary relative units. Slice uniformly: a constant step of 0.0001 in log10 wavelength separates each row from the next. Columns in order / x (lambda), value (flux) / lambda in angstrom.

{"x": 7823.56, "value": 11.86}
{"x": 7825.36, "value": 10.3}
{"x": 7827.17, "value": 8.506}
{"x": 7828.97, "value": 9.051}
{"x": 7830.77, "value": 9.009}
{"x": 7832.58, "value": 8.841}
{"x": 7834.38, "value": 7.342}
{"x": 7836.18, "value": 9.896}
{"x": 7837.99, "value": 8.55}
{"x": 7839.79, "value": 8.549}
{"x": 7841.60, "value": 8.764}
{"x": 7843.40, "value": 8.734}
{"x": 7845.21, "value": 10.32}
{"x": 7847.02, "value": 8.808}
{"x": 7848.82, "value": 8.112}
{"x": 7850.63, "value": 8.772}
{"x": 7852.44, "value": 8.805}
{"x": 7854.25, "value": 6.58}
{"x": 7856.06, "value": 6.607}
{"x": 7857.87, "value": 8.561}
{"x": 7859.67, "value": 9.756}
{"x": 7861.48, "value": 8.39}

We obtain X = 8.808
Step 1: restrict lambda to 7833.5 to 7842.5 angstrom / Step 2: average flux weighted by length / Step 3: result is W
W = 8.63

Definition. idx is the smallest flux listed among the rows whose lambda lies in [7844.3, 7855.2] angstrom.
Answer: 6.58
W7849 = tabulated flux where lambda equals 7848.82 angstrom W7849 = 8.112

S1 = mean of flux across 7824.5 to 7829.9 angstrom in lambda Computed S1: 9.27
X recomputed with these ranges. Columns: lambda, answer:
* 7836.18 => 9.896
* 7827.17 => 8.506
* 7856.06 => 6.607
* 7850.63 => 8.772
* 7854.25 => 6.58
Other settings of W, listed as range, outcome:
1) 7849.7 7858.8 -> 7.87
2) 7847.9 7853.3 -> 8.57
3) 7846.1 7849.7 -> 8.48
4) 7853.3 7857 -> 6.63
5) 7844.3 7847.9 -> 9.55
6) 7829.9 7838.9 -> 8.73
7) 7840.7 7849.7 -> 8.96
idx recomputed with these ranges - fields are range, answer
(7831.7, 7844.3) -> 7.342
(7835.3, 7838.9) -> 8.55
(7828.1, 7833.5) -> 8.841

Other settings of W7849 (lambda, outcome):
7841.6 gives 8.764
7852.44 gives 8.805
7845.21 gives 10.32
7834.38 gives 7.342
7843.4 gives 8.734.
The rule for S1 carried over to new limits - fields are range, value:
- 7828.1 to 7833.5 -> 8.96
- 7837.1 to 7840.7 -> 8.55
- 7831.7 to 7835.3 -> 8.12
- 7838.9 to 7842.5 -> 8.65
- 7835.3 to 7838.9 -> 9.22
